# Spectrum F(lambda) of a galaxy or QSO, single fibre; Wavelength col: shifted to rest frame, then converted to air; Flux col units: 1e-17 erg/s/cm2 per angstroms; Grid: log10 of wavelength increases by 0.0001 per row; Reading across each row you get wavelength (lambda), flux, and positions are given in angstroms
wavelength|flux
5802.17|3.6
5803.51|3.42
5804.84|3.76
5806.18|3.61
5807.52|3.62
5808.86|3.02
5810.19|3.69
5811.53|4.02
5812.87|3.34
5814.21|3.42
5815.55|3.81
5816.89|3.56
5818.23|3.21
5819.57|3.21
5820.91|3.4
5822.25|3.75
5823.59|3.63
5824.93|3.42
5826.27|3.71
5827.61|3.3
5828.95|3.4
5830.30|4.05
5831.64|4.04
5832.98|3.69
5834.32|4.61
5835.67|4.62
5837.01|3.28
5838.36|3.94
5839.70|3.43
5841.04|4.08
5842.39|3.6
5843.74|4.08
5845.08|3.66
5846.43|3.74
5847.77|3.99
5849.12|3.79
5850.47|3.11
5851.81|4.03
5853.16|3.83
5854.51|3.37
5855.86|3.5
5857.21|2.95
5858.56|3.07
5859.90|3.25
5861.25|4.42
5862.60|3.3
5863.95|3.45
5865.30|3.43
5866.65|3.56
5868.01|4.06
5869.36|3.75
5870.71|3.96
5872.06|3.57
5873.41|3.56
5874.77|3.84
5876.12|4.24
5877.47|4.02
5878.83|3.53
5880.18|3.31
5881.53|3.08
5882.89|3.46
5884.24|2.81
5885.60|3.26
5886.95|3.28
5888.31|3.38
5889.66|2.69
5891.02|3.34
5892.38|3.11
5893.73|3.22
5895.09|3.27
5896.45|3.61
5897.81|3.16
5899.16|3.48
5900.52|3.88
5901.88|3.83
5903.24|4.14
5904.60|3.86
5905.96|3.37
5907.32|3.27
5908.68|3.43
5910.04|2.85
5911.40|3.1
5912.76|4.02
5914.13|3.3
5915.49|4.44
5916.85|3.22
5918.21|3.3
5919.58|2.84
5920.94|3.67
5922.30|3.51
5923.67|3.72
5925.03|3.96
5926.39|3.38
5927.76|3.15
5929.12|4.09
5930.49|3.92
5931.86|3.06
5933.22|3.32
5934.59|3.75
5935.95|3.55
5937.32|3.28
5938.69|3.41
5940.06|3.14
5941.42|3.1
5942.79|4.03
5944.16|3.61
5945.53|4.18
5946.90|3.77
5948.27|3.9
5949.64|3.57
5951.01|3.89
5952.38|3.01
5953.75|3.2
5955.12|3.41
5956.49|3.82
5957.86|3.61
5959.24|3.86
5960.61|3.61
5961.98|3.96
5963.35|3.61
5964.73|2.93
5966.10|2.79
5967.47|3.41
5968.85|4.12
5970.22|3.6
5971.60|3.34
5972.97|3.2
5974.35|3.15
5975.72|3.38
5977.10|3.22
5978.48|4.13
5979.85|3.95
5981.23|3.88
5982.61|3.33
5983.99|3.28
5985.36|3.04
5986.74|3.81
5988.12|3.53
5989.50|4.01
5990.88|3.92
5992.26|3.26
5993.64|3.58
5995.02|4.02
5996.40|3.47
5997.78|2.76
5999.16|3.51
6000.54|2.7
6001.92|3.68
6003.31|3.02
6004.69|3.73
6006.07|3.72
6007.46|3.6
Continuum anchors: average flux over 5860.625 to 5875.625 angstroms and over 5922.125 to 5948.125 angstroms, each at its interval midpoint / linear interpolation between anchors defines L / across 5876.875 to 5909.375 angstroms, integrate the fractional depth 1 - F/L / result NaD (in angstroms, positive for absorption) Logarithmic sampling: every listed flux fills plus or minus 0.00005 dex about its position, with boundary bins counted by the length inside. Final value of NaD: 2.32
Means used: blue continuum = 3.72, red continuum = 3.58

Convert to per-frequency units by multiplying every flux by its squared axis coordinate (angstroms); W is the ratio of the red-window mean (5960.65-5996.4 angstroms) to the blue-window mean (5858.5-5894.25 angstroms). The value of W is 1.05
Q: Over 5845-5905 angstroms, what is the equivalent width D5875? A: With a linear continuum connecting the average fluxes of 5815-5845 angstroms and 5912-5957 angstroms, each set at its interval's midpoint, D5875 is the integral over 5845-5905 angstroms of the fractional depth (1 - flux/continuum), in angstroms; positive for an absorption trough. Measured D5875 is 1.91 angstroms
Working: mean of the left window 3.72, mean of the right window 3.56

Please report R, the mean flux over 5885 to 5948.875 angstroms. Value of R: 3.49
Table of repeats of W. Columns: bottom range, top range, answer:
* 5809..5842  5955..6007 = 1.00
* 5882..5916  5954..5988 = 1.05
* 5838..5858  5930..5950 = 1.00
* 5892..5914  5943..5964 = 1.08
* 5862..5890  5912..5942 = 1.02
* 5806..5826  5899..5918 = 1.05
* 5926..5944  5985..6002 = 1.02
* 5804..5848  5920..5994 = 1.01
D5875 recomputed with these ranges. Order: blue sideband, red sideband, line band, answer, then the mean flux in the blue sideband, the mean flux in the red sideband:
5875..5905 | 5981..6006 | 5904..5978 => -0.88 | 3.46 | 3.47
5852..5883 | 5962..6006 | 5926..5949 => -0.31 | 3.6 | 3.47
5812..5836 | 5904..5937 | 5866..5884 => -0.44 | 3.67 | 3.5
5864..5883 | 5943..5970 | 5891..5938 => 1.74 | 3.67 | 3.6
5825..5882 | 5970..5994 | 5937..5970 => 0.12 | 3.69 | 3.53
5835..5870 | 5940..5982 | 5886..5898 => 1.31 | 3.66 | 3.57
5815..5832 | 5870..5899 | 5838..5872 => -1.57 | 3.57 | 3.42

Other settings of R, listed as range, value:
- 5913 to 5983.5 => 3.54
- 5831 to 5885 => 3.67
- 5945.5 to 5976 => 3.52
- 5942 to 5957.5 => 3.67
